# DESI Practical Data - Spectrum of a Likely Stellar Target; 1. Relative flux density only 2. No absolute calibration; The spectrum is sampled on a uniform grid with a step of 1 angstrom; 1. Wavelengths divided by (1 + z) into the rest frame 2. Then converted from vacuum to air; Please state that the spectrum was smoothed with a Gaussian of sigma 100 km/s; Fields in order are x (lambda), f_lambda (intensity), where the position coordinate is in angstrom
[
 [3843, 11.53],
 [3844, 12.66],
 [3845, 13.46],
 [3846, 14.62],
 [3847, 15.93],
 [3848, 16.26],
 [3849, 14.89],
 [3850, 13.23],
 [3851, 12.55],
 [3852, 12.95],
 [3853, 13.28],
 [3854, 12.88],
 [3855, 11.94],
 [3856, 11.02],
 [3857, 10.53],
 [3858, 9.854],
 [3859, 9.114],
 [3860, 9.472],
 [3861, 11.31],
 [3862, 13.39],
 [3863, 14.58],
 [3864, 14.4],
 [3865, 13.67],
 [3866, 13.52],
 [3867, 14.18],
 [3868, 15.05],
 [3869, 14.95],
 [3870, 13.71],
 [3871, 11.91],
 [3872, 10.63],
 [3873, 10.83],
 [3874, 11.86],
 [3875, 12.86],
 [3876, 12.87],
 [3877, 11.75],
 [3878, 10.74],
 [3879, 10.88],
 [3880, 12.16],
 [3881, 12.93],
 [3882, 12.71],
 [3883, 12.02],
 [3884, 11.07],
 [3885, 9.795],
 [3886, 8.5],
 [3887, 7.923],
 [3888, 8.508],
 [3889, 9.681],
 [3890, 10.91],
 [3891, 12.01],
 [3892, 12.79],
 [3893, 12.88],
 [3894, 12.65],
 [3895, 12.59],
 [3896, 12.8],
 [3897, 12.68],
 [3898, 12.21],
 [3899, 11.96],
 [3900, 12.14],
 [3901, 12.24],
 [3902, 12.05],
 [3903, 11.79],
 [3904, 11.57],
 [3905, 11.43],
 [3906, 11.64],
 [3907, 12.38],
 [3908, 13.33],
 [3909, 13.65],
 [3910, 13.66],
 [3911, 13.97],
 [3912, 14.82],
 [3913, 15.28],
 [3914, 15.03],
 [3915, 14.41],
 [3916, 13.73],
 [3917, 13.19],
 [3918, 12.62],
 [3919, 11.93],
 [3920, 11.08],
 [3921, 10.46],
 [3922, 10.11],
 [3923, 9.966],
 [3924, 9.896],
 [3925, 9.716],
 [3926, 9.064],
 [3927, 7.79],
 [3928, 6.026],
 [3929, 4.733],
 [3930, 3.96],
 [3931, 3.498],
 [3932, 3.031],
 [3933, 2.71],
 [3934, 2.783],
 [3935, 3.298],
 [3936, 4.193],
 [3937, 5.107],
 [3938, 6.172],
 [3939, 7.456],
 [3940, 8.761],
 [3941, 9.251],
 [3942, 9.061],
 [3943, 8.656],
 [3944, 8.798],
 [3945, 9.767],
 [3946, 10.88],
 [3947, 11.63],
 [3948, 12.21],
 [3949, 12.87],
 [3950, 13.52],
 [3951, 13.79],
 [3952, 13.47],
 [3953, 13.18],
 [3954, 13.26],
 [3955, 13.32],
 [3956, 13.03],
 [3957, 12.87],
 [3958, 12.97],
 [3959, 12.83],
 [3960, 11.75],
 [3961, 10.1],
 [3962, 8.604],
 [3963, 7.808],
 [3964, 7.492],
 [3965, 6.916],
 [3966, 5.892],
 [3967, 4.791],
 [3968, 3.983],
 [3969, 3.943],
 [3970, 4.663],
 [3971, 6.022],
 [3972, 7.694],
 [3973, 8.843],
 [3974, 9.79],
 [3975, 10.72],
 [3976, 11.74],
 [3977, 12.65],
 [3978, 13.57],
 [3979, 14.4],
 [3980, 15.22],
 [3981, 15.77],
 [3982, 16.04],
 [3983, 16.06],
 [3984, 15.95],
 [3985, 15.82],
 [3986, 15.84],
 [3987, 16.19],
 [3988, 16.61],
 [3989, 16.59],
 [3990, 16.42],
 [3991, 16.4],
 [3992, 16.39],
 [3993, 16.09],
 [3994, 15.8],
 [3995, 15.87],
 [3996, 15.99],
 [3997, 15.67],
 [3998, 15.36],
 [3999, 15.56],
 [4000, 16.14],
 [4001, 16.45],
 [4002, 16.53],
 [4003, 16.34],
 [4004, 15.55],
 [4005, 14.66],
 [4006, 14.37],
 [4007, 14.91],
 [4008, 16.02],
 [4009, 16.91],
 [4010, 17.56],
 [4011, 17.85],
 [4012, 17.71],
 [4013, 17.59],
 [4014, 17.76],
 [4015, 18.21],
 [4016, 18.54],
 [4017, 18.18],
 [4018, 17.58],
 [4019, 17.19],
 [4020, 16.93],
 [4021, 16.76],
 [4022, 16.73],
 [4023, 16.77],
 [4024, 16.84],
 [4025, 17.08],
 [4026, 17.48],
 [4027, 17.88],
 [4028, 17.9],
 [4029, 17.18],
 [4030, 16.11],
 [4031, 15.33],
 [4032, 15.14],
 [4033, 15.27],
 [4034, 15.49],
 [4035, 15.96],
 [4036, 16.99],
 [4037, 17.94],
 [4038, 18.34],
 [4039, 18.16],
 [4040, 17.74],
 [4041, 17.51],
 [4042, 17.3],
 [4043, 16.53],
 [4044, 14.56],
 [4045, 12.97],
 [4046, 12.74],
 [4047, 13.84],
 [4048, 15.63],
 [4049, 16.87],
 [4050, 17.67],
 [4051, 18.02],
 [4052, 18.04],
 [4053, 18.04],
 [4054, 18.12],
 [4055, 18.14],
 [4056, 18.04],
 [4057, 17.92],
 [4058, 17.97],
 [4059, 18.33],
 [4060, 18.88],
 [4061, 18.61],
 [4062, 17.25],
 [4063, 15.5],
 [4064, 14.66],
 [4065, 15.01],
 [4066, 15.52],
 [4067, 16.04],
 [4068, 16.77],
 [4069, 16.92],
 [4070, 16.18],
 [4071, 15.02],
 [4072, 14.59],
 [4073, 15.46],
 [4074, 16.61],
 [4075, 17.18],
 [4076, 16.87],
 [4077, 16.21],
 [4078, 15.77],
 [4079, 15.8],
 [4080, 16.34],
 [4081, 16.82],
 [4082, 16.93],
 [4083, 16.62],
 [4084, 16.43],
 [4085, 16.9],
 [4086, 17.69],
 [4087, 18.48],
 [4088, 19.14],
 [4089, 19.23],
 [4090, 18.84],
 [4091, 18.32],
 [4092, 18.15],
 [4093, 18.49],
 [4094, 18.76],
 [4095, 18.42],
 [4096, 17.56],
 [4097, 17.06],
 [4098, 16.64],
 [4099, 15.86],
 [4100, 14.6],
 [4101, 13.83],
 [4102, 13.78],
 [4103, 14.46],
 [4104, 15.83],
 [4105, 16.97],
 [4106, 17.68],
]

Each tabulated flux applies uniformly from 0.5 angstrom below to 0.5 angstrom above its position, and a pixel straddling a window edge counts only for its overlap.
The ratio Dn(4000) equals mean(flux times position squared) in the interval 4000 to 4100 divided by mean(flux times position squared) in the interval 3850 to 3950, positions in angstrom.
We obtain 1.67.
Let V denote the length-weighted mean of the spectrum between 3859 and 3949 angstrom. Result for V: 10.8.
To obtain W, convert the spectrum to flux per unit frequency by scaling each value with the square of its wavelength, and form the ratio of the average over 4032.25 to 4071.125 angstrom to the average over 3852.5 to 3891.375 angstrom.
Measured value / 1.55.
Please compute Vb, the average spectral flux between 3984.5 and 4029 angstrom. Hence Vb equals 16.6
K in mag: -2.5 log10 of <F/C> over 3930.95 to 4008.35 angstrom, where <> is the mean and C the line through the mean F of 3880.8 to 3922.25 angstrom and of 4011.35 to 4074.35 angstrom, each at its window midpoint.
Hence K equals 0.24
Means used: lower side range 12.1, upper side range 16.8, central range 11.6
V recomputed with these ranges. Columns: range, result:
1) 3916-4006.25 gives 11.2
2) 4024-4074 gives 16.6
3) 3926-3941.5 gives 5.37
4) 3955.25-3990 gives 11.4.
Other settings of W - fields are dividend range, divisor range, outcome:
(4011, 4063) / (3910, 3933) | 1.79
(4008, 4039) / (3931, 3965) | 1.89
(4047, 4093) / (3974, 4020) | 1.11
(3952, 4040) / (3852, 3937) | 1.38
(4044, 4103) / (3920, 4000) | 1.64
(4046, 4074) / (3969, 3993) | 1.30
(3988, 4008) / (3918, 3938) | 2.37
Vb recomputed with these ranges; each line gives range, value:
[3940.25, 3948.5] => 9.99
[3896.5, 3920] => 12.9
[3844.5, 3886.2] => 12.5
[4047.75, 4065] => 17.5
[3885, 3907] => 11.5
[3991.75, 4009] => 15.8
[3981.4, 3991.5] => 16.2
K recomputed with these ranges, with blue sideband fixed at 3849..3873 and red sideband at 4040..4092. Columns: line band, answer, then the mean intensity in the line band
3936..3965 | 0.34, 10.5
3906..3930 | 0.19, 11.4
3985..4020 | -0.07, 16.5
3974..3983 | 0.10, 13.7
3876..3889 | 0.20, 10.8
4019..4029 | -0.08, 17.2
